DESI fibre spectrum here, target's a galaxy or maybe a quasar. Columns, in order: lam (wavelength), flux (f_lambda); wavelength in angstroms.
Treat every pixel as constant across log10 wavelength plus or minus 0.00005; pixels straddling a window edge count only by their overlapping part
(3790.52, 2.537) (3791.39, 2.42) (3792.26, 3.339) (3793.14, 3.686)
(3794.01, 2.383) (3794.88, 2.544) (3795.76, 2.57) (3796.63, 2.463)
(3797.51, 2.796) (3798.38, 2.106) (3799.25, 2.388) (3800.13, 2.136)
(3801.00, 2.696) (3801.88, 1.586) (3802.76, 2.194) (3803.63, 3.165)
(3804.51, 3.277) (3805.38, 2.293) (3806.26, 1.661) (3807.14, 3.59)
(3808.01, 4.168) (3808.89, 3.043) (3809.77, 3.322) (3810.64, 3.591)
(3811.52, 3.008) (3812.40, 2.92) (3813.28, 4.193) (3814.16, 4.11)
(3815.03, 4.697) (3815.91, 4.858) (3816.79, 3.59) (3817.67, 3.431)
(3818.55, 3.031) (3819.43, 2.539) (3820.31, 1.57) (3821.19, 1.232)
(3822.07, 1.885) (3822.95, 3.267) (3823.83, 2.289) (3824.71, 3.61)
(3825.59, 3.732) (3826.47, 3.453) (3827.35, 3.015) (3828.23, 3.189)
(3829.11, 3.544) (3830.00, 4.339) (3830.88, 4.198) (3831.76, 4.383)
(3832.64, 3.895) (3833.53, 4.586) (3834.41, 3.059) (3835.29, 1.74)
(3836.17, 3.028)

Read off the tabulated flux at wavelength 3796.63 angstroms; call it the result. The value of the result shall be 2.463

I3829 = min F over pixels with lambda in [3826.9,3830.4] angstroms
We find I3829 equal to 3.015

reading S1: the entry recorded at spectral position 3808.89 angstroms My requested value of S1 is 3.043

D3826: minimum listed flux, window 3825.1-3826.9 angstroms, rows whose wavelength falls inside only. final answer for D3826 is 3.453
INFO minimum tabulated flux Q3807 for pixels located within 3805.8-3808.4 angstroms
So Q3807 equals 1.661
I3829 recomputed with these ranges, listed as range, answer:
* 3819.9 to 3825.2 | 1.232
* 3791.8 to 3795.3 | 2.383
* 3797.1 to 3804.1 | 1.586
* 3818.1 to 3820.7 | 1.57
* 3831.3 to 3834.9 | 3.059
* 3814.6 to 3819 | 3.031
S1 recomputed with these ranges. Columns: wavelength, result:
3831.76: 4.383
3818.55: 3.031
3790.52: 2.537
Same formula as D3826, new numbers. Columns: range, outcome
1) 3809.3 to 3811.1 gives 3.322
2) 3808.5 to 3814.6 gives 2.92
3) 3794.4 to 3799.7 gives 2.106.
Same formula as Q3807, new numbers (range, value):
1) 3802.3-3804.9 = 2.194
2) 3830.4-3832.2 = 4.198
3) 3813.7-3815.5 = 4.11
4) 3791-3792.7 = 2.42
